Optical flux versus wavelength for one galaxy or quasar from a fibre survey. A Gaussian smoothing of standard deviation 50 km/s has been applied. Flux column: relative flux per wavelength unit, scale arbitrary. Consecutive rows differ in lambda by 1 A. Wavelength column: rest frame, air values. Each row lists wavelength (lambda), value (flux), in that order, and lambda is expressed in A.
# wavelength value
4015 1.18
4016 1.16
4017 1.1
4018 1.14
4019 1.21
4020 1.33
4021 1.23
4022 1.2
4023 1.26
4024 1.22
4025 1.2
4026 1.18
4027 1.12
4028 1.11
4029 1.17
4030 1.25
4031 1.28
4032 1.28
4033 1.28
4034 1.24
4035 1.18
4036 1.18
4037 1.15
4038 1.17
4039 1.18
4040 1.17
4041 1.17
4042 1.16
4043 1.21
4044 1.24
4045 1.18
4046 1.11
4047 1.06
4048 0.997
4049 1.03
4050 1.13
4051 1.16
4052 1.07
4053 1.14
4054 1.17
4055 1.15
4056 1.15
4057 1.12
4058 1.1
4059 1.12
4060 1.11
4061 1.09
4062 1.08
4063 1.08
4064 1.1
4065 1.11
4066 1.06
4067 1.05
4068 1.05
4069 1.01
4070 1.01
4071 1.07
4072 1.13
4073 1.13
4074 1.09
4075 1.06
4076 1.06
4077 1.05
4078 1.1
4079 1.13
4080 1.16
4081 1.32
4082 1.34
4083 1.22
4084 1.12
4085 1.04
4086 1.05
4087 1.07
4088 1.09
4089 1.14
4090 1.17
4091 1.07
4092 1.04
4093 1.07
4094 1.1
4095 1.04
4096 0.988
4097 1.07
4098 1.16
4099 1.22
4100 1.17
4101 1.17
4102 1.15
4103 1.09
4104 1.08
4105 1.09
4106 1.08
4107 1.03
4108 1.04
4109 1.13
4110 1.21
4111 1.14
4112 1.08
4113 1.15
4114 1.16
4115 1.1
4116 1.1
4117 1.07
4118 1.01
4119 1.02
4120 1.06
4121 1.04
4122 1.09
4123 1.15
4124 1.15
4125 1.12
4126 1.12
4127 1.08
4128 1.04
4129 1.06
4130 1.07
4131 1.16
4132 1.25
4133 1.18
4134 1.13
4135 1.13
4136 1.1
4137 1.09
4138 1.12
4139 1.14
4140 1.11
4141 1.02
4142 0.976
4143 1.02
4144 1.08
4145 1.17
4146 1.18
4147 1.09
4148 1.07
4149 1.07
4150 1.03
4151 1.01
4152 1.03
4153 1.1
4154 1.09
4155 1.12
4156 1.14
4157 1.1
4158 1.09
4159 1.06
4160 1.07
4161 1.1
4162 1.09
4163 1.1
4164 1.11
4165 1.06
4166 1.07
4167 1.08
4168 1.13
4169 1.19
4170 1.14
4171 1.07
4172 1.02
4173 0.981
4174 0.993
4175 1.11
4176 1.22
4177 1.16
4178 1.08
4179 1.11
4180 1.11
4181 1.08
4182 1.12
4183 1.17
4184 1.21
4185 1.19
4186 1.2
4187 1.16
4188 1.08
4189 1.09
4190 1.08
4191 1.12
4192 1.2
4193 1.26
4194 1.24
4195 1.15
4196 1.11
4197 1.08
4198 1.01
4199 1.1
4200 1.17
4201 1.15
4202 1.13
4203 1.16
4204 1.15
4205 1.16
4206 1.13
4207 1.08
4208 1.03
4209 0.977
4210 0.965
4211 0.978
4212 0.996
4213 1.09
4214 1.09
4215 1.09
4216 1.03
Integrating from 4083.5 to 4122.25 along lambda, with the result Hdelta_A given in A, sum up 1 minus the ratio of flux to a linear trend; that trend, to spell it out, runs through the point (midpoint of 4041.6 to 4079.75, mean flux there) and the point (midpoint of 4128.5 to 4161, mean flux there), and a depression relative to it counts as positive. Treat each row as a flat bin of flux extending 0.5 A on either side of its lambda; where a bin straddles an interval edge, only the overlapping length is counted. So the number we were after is 0.1 A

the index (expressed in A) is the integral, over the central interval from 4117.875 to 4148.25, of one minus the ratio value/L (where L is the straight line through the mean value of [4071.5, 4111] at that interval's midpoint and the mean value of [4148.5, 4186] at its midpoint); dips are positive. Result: 0.2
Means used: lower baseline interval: 1.11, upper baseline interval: 1.1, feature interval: 1.1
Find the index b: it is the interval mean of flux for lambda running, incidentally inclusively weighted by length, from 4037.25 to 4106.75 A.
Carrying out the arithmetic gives 1.11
